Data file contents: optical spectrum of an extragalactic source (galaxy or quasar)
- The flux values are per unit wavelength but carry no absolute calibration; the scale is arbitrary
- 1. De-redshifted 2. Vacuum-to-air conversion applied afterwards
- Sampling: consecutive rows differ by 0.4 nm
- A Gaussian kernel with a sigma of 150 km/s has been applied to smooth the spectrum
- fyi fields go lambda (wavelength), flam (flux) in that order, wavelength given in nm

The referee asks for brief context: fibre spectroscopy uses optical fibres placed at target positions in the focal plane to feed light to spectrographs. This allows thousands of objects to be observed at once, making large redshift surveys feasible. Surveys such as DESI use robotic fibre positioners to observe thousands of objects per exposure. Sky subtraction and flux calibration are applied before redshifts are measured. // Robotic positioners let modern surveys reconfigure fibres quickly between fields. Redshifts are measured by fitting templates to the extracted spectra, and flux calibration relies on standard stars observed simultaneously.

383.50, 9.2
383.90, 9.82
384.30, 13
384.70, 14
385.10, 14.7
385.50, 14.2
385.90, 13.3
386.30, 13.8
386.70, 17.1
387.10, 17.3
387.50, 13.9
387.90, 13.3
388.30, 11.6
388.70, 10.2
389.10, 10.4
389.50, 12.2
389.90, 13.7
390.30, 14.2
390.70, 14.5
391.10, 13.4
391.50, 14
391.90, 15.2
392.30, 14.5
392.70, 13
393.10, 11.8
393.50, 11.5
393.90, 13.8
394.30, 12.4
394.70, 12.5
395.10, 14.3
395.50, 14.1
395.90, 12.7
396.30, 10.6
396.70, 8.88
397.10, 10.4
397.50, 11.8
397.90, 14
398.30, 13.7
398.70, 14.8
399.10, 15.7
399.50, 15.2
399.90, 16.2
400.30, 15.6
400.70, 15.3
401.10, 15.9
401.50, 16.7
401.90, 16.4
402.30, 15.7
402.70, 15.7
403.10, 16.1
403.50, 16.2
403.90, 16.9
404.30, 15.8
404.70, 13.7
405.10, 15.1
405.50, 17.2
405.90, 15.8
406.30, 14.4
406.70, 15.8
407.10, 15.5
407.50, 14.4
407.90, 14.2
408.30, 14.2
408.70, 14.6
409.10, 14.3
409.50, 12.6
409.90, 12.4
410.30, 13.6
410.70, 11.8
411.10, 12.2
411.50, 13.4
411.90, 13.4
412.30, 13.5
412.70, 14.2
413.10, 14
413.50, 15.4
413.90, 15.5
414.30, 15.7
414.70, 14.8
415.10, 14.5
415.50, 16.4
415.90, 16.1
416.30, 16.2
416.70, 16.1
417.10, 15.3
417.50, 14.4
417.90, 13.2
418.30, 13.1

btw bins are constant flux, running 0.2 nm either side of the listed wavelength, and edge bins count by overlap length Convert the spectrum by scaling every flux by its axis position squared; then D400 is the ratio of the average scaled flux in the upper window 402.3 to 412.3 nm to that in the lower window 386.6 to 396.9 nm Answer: 1.2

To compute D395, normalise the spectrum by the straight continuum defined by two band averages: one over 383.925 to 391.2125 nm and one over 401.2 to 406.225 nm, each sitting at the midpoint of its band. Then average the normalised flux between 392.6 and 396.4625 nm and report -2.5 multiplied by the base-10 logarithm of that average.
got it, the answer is 0.15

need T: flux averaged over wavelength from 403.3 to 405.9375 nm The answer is 15.8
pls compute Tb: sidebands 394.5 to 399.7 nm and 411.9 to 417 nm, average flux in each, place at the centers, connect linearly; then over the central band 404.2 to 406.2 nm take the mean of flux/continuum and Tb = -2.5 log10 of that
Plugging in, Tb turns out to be -0.108 mag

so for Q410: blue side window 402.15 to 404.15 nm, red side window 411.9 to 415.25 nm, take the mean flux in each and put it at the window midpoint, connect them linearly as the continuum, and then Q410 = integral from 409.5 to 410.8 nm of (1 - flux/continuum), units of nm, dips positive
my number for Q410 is 0.21 nm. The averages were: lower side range 16.1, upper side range 14.6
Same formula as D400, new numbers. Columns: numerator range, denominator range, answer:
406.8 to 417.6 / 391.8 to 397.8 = 1.26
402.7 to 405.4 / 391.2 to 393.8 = 1.25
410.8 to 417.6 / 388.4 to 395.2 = 1.27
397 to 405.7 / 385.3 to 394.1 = 1.20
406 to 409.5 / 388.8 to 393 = 1.18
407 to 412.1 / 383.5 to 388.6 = 1.12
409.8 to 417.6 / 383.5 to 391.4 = 1.24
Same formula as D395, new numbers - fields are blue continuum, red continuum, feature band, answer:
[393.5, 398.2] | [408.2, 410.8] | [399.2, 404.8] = -0.23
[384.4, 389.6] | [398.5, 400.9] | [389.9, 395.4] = 0.07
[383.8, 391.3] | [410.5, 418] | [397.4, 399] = 0.01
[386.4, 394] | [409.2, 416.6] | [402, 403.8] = -0.15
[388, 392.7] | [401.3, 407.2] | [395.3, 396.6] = 0.16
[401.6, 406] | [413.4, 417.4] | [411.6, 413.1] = 0.14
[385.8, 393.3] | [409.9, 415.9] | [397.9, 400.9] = -0.10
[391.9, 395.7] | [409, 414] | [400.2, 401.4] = -0.18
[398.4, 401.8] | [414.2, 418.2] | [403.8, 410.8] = 0.06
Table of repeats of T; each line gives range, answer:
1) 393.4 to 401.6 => 13.6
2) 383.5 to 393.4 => 13.4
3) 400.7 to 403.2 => 16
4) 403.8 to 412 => 14.3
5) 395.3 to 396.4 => 12.6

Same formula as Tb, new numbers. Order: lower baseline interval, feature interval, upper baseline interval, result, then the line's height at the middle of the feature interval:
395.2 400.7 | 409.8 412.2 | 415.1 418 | 0.16 mag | 14.8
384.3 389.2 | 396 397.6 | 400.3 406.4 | 0.39 mag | 15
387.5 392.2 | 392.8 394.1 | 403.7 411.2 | 0.08 mag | 13.3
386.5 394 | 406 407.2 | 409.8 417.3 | -0.08 mag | 14.2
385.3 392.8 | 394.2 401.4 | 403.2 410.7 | 0.05 mag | 14.2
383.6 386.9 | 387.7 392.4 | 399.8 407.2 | 0.09 mag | 14.2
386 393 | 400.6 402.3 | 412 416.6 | -0.12 mag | 14.3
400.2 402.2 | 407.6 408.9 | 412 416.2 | 0.08 mag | 15.4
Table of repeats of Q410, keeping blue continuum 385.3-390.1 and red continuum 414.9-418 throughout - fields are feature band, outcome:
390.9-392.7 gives -0.06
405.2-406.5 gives -0.10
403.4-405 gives -0.12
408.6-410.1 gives 0.15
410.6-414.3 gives 0.30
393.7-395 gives 0.08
